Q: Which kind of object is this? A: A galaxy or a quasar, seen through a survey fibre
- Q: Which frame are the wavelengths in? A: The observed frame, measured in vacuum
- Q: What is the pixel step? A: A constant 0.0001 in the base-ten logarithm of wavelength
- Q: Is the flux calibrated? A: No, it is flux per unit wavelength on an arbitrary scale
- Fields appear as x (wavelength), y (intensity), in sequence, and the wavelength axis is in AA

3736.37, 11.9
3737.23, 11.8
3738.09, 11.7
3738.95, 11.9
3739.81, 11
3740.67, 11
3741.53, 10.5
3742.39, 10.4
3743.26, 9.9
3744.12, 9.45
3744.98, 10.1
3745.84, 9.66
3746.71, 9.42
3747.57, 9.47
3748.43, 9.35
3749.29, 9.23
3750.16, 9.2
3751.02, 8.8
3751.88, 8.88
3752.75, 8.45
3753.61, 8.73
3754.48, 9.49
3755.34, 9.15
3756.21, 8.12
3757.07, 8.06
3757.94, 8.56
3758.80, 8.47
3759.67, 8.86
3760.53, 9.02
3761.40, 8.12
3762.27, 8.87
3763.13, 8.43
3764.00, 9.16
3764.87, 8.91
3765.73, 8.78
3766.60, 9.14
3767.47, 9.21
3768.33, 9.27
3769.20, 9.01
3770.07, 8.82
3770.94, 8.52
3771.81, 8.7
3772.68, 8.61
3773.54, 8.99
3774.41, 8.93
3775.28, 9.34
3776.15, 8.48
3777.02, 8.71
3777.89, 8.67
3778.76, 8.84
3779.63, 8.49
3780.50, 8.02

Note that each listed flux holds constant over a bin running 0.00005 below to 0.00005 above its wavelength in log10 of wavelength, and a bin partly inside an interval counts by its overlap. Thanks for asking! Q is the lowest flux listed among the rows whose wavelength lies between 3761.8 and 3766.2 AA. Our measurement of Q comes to 8.43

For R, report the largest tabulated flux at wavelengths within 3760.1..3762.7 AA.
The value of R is 9.02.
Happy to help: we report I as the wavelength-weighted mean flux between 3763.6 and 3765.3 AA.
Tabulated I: 9.03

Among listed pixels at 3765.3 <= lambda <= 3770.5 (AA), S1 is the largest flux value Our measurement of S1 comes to 9.27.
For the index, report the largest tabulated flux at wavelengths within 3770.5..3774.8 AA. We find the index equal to 8.99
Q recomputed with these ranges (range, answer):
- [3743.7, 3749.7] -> 9.23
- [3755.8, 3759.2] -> 8.06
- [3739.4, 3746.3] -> 9.45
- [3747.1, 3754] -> 8.45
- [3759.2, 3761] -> 8.86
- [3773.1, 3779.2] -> 8.48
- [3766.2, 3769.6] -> 9.01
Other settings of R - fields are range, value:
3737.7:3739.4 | 11.9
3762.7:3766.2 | 9.16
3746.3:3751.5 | 9.47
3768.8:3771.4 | 9.01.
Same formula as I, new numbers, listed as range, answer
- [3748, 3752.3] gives 9.1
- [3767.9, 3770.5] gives 9.03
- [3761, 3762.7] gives 8.5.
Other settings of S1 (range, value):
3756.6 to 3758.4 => 8.56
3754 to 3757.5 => 9.49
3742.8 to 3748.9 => 10.1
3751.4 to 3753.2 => 8.88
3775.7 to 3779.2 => 8.84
